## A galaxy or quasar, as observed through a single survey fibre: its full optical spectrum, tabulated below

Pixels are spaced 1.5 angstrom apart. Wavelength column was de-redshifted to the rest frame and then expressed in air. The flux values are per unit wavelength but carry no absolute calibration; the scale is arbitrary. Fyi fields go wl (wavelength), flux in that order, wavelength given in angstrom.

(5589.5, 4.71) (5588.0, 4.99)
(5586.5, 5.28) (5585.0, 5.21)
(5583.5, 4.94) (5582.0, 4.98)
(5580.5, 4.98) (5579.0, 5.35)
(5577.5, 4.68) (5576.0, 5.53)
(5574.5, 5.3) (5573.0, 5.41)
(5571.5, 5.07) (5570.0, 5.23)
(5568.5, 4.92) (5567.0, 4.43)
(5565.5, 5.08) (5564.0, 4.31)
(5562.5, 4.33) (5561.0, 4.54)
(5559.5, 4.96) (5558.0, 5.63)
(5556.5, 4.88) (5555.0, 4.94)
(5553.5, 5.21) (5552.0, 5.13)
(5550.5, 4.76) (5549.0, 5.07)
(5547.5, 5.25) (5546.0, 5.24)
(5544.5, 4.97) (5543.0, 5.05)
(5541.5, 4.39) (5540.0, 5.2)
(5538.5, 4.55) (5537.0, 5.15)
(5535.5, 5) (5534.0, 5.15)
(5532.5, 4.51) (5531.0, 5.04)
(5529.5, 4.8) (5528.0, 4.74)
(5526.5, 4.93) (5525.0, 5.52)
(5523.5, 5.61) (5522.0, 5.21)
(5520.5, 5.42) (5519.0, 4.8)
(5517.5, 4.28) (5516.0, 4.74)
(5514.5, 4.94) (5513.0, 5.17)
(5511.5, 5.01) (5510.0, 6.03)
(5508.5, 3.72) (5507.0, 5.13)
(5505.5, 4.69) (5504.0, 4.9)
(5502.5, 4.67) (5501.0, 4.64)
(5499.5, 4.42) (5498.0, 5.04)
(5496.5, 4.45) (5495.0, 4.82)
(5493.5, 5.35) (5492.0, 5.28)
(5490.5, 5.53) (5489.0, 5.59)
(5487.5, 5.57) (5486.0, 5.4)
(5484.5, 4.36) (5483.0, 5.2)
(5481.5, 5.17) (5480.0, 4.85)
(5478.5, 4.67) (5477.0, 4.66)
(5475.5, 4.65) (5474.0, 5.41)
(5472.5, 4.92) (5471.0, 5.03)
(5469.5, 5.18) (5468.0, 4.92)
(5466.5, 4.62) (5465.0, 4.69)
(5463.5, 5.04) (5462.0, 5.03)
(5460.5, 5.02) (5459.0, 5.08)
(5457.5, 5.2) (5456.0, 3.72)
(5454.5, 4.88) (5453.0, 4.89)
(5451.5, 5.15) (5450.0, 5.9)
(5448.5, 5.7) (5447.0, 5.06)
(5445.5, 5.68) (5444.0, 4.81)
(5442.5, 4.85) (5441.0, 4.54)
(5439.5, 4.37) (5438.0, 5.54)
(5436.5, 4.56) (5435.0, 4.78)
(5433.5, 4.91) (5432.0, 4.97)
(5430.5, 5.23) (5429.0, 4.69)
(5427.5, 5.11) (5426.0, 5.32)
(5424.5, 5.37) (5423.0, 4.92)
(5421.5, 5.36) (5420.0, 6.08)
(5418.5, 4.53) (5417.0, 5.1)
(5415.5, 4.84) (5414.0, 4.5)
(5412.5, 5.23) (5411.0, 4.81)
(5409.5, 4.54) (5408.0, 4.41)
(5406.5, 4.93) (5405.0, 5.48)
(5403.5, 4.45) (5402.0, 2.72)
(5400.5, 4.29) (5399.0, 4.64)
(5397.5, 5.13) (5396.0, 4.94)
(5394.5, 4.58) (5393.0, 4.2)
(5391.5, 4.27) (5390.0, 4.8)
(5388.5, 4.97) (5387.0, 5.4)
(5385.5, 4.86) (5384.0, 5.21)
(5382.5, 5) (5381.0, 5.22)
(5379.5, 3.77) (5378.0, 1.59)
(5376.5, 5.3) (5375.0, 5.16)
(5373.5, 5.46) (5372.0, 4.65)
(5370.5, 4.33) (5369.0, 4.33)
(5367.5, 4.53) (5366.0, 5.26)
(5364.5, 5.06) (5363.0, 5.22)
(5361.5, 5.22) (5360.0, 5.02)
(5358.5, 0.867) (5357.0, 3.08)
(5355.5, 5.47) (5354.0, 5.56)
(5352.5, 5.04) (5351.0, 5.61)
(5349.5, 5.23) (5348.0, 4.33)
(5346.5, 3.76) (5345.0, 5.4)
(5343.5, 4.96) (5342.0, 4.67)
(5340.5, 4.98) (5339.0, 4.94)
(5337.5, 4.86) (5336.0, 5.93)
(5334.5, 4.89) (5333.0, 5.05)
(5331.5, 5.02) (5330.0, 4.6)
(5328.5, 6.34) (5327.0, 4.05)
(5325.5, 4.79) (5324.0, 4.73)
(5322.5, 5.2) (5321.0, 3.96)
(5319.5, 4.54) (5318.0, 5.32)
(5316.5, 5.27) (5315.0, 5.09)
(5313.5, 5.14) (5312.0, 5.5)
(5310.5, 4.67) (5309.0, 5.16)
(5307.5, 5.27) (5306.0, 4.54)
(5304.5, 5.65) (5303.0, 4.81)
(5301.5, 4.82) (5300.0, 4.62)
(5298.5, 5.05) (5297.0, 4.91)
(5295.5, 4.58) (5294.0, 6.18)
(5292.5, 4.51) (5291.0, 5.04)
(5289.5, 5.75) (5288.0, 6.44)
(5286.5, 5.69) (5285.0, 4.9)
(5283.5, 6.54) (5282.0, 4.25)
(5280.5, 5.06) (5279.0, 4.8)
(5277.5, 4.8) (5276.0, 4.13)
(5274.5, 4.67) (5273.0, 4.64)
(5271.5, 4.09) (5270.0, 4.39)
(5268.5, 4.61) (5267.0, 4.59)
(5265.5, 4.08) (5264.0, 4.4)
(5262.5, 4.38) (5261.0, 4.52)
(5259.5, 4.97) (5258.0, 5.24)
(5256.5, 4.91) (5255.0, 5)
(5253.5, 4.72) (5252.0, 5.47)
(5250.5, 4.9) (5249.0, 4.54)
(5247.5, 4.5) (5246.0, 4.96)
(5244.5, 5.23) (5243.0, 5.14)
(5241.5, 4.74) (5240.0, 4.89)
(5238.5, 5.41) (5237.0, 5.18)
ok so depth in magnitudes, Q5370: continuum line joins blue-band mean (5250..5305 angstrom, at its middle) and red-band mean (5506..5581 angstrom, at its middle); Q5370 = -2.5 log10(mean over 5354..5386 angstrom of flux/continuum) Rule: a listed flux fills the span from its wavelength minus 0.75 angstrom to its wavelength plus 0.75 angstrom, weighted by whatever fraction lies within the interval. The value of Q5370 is 0.10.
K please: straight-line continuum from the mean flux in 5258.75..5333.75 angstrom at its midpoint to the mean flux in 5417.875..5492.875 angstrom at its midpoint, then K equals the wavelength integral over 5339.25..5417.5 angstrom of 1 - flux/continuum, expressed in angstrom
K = 5.1 angstrom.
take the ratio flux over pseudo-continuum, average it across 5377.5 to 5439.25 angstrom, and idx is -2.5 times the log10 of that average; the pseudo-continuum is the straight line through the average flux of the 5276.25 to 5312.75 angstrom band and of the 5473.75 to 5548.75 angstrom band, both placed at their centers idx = 0.06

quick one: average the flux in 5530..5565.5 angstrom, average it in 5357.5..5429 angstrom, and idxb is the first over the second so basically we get 1.0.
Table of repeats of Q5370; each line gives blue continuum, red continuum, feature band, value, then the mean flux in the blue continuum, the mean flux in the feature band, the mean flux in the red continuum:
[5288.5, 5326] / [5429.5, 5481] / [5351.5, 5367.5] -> 0.09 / 5.01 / 4.59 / 4.96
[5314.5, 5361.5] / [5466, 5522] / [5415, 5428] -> -0.07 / 4.8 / 5.19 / 4.96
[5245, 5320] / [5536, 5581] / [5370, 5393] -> 0.07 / 4.93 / 4.65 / 4.98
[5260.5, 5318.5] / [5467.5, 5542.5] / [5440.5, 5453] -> -0.05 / 4.95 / 5.21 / 4.97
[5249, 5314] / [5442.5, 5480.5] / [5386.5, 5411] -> 0.08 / 4.93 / 4.61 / 4.99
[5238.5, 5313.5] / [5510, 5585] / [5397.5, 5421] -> 0.05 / 4.93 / 4.72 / 5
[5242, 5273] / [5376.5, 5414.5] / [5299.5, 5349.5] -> -0.07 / 4.73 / 4.94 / 4.57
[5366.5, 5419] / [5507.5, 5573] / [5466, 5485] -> -0.02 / 4.64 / 4.91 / 4.96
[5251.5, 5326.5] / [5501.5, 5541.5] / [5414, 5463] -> -0.02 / 4.92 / 5.03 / 4.95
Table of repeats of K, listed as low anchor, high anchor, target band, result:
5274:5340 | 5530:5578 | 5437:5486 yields 0.3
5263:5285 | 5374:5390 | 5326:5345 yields -1.5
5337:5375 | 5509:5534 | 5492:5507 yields 0.5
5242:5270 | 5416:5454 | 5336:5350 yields 0.2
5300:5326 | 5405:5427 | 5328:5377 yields 1.4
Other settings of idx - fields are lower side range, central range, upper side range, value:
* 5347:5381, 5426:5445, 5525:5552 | -0.04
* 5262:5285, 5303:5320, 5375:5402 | -0.11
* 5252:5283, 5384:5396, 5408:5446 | 0.03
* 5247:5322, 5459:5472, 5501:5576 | 0.00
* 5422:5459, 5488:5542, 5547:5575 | 0.00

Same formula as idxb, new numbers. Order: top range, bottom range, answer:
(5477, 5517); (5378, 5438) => 1.04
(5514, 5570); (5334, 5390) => 1.04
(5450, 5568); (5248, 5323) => 1.00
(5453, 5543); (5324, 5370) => 1.03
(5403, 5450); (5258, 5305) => 1.02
